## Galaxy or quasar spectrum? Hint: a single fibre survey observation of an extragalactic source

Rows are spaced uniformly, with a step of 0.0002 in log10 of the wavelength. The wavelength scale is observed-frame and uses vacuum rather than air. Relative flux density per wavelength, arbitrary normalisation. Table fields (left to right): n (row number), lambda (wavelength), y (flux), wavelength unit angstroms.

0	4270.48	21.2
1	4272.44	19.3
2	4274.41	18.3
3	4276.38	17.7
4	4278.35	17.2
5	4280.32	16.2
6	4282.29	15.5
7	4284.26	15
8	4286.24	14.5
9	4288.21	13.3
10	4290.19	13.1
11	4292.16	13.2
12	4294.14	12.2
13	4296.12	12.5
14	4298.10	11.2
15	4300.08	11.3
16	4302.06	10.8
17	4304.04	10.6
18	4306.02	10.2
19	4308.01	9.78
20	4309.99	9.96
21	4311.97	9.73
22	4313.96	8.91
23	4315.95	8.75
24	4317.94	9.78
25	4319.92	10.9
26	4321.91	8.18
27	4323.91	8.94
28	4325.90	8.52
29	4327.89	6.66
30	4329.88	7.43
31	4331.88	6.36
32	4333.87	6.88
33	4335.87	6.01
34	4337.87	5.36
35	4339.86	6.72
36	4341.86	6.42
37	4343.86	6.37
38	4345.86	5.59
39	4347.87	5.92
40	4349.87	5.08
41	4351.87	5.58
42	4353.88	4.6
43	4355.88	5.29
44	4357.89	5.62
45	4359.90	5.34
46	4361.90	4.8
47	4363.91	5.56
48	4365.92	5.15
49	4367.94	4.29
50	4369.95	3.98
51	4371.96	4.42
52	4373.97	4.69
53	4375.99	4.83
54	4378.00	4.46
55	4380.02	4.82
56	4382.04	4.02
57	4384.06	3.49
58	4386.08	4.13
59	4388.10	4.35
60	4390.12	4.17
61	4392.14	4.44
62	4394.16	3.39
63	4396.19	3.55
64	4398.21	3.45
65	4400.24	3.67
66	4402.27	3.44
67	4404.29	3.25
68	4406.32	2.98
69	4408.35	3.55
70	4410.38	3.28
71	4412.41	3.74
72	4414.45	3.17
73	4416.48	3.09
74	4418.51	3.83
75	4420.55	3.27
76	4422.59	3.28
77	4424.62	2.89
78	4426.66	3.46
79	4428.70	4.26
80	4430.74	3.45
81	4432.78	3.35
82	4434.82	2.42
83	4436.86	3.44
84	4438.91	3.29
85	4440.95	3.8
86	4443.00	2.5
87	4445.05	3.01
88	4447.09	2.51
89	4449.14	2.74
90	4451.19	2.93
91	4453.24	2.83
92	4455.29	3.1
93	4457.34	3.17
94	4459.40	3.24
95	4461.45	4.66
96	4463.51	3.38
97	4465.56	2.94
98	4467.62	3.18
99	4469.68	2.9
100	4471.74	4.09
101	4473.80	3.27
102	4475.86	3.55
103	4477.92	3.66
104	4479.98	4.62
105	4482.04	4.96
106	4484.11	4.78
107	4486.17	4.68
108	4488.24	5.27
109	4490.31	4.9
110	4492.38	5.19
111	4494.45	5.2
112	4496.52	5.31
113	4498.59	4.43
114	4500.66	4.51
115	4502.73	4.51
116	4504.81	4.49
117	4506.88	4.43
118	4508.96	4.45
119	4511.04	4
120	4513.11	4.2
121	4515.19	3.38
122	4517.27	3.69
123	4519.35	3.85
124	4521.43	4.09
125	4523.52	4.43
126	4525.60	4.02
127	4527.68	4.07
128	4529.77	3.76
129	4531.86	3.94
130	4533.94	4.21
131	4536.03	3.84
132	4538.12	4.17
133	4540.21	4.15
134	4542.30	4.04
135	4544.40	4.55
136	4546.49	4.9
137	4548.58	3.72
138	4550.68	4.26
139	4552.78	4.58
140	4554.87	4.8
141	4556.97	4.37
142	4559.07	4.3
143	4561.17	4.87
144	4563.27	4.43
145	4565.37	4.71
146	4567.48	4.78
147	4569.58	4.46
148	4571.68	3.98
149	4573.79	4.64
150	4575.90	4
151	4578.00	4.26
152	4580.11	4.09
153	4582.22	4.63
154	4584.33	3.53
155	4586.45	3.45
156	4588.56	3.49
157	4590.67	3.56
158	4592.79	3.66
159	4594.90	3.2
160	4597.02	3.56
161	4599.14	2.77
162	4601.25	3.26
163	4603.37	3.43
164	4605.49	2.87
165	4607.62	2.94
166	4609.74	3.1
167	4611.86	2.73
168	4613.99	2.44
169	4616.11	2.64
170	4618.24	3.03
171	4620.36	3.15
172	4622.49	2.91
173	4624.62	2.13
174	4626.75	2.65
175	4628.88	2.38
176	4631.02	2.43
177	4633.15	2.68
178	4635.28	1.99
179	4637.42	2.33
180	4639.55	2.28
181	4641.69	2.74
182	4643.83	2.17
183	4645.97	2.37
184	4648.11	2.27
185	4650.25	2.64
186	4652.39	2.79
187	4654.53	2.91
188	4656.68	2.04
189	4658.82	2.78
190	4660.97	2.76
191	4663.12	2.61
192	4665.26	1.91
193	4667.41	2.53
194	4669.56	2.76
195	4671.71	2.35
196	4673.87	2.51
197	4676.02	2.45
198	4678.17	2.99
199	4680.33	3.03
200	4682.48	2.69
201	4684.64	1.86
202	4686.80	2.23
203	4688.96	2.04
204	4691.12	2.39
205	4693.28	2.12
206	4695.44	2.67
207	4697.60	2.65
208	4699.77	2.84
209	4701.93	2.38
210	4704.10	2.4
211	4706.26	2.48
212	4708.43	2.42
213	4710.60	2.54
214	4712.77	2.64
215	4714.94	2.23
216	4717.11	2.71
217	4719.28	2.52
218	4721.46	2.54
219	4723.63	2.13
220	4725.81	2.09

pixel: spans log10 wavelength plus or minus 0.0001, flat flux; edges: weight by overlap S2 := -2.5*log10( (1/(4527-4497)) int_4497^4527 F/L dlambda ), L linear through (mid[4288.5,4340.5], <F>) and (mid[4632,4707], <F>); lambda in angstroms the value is 0.31 mag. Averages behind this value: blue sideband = 9.45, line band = 4.2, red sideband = 2.48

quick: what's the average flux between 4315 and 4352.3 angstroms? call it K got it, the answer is 7.15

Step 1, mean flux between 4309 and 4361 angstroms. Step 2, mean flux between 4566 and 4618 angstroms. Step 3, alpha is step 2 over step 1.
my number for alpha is 0.50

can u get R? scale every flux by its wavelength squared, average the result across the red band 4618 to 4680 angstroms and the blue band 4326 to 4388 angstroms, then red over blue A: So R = 0.5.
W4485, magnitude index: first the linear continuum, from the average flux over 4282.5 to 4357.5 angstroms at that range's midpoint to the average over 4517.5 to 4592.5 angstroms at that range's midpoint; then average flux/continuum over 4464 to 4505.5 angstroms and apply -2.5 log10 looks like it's 0.28 mag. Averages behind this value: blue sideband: 8.99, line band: 4.31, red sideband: 4.19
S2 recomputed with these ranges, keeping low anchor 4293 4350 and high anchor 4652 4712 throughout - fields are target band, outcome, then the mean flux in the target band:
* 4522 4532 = 0.25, 4.05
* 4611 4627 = 0.30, 2.71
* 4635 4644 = 0.34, 2.34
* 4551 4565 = 0.01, 4.55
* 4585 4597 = 0.16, 3.48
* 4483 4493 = 0.17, 4.95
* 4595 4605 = 0.20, 3.23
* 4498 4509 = 0.23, 4.47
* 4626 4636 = 0.35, 2.43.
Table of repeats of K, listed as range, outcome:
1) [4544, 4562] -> 4.48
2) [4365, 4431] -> 3.83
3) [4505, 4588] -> 4.2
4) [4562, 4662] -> 3.15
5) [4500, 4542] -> 4.1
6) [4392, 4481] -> 3.35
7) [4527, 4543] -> 4.02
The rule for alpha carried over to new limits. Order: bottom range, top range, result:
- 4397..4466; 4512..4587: 1.28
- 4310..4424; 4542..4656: 0.64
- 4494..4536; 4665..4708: 0.59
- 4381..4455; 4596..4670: 0.78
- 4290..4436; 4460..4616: 0.67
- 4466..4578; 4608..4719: 0.59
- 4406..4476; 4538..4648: 1.07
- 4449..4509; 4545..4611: 0.97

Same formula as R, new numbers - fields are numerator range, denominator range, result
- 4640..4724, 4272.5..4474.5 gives 0.46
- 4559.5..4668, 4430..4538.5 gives 0.86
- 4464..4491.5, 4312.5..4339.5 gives 0.55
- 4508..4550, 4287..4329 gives 0.43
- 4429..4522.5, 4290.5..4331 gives 0.41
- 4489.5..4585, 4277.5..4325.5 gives 0.41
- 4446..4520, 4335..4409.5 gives 0.90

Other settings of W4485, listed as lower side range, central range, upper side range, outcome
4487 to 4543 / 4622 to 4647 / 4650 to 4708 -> 0.24 mag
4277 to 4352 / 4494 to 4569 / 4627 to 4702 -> 0.21 mag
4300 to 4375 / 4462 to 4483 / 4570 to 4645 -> 0.35 mag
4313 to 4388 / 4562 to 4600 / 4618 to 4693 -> -0.18 mag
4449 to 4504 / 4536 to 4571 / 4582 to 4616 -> -0.25 mag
